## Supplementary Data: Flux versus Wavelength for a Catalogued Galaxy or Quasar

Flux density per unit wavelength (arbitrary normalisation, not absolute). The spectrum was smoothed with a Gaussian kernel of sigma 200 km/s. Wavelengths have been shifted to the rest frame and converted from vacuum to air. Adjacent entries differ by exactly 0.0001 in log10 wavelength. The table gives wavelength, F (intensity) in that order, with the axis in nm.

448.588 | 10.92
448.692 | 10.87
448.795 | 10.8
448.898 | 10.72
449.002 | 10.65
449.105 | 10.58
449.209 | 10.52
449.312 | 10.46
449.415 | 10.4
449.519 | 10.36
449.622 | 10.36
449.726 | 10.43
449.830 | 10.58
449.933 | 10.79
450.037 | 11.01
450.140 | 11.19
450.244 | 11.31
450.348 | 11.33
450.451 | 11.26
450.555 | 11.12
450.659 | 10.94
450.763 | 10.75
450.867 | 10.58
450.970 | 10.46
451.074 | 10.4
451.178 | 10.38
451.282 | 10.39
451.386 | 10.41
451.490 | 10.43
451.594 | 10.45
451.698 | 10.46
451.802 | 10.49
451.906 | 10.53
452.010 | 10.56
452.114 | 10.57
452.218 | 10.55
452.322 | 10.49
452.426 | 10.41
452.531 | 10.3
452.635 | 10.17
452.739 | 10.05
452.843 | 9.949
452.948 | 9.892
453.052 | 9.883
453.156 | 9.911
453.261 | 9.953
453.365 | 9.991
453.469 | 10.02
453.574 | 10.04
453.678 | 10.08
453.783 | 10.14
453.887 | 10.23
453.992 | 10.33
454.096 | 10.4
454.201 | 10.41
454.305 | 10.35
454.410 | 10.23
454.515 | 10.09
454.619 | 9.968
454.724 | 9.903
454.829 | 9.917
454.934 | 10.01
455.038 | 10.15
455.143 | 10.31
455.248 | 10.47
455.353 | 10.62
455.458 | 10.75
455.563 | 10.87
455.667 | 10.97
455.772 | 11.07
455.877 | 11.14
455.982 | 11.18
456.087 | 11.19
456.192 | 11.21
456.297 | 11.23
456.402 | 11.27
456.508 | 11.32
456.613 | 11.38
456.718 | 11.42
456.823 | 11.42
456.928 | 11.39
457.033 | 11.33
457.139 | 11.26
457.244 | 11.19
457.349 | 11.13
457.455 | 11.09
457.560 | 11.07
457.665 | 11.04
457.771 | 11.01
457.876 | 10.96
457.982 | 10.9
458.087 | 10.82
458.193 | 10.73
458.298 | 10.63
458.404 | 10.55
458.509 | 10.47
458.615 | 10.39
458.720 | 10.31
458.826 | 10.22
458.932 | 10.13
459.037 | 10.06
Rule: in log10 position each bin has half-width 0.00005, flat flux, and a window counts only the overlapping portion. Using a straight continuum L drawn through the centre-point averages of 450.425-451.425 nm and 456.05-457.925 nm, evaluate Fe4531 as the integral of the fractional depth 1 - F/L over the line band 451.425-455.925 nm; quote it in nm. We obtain 0.24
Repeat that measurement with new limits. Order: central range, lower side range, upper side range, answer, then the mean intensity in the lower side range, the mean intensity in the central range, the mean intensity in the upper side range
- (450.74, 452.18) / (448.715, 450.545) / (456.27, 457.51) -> 0.05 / 10.8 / 10.5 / 11.3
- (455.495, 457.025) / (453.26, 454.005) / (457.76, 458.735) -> -0.12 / 10.1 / 11.2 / 10.7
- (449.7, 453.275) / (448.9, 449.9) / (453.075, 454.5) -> -0.07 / 10.5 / 10.5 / 10.2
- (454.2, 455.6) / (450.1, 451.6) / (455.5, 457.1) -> 0.10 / 10.8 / 10.3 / 11.2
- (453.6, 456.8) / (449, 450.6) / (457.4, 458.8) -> 0.04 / 10.8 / 10.6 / 10.8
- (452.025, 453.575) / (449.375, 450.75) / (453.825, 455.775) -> 0.06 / 10.8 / 10.2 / 10.4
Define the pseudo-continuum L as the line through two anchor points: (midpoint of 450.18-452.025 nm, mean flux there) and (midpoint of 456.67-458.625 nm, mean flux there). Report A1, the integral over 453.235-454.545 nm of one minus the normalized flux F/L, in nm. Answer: 0.08 nm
